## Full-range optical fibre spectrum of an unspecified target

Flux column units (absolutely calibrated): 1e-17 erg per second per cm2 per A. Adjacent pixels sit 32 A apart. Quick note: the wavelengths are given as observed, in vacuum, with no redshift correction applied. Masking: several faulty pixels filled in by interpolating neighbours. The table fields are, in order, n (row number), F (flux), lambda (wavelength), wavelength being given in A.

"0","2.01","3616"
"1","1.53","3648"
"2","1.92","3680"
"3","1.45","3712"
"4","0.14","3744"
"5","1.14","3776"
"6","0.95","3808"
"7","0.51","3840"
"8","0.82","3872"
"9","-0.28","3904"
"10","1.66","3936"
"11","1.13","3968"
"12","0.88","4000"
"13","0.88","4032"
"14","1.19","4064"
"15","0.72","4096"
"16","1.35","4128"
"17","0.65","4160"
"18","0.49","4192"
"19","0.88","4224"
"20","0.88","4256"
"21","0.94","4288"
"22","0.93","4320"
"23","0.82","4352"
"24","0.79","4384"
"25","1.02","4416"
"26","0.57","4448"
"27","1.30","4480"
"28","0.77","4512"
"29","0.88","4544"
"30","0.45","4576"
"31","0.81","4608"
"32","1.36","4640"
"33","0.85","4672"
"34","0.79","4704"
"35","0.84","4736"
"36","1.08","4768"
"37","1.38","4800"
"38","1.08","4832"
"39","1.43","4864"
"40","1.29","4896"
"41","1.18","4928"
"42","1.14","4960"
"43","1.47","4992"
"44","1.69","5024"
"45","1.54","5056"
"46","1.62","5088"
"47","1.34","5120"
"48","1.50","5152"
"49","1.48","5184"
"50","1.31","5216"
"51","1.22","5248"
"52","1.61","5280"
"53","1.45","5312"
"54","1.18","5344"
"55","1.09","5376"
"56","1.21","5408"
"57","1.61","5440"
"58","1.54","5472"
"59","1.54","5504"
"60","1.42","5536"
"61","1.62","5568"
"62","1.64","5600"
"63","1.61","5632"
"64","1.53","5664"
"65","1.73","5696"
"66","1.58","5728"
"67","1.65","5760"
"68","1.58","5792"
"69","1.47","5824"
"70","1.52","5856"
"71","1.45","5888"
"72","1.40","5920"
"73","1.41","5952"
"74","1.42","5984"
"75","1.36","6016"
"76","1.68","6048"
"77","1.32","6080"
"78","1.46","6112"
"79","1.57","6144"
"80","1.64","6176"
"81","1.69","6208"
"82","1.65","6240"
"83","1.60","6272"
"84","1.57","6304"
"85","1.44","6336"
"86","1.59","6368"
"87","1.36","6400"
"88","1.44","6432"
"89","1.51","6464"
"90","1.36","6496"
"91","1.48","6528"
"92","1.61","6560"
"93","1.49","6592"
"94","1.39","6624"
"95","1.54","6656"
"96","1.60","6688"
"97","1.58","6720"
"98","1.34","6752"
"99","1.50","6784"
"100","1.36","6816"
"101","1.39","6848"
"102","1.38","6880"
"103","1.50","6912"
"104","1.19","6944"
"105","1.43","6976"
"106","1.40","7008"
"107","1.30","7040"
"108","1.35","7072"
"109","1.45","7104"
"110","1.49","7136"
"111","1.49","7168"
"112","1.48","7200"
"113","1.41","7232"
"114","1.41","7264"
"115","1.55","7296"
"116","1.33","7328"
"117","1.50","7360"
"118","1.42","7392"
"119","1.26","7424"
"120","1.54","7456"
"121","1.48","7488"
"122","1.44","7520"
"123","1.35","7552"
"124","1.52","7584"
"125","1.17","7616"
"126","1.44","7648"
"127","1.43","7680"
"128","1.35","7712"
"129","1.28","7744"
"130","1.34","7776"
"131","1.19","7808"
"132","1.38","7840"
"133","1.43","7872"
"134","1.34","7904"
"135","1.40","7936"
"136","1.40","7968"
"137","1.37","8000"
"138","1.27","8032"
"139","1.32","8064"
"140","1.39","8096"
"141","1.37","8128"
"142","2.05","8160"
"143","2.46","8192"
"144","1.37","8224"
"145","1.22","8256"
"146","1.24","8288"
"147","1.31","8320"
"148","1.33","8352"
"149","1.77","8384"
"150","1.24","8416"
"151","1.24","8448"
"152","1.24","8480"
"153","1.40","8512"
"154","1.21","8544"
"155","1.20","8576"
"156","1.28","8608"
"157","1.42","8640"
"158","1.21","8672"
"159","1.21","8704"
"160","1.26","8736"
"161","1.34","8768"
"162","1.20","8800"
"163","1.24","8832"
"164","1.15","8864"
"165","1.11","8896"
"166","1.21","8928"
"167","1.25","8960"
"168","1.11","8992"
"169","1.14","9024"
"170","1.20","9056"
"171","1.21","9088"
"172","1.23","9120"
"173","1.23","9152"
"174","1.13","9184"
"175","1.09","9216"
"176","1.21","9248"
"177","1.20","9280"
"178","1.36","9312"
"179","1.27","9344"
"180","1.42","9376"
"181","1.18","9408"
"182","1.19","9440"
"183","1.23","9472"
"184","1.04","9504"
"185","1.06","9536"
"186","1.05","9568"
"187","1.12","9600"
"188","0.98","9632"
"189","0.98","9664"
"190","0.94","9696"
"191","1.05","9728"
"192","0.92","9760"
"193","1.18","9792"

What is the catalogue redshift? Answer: 0.245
